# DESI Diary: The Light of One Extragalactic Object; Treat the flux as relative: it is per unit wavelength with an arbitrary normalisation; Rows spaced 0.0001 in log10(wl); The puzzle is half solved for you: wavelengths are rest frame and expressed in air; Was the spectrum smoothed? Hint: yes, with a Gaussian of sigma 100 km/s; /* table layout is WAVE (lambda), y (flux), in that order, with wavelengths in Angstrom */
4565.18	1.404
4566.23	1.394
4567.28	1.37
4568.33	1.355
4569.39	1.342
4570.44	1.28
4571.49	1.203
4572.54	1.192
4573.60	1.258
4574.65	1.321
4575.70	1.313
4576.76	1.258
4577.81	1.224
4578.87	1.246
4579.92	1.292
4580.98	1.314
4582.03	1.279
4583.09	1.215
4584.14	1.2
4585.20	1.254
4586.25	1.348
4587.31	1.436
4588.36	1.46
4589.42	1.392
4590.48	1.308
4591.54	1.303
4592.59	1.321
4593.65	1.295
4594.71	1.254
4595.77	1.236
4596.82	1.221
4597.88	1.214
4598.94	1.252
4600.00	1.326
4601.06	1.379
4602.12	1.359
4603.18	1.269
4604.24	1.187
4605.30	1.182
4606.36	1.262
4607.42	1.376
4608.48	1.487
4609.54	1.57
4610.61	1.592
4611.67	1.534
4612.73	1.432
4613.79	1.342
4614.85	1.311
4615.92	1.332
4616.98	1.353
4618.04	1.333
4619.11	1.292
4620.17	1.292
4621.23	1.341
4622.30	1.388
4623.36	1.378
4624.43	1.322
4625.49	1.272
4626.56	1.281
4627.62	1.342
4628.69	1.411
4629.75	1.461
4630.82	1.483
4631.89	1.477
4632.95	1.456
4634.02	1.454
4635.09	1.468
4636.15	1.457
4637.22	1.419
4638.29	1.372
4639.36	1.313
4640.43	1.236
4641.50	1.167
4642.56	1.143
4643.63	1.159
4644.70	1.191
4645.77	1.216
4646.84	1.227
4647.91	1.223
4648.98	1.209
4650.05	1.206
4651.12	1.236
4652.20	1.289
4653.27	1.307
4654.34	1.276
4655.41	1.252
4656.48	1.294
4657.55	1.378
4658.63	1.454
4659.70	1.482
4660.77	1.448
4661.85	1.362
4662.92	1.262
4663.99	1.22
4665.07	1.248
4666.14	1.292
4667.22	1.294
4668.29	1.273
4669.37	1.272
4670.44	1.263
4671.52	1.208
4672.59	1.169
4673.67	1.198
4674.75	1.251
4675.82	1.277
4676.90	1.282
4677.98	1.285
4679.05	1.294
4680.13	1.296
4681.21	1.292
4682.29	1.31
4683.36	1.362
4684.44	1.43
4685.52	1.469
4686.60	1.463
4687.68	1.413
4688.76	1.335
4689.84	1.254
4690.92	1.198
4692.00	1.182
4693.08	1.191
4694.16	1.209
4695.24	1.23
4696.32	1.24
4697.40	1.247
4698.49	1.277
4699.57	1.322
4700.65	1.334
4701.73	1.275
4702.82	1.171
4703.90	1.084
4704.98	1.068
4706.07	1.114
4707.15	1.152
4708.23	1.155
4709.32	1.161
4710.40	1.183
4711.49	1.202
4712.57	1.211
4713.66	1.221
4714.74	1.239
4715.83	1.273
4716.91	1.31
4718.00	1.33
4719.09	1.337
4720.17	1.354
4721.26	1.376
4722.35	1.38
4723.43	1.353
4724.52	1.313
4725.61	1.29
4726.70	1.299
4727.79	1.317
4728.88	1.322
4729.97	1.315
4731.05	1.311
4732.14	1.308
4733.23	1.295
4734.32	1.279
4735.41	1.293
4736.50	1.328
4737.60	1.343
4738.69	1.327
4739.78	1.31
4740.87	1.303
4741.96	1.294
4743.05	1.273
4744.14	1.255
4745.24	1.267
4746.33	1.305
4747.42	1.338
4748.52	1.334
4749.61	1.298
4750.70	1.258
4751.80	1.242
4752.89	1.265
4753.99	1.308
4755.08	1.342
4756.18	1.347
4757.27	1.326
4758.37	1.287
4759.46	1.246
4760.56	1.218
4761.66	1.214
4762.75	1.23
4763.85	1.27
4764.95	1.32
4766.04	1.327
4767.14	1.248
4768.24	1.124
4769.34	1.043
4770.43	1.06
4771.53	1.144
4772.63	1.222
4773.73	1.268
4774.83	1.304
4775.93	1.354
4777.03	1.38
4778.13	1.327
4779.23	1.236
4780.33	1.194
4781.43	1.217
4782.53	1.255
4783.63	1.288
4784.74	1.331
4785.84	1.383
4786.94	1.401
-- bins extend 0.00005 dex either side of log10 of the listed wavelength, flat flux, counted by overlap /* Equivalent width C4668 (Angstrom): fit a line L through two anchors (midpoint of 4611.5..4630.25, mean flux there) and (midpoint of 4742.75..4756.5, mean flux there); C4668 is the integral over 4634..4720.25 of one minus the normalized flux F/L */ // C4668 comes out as 3.6 Angstrom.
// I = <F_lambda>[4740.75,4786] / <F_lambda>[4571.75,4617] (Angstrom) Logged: 0.96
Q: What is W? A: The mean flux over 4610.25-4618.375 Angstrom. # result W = 1.4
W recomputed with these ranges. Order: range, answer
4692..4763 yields 1.27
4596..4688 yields 1.32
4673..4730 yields 1.27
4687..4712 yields 1.22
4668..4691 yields 1.3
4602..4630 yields 1.36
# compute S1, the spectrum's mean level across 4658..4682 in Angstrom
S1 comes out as 1.29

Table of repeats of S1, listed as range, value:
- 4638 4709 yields 1.27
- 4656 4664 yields 1.37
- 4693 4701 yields 1.26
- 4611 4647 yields 1.35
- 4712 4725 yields 1.31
